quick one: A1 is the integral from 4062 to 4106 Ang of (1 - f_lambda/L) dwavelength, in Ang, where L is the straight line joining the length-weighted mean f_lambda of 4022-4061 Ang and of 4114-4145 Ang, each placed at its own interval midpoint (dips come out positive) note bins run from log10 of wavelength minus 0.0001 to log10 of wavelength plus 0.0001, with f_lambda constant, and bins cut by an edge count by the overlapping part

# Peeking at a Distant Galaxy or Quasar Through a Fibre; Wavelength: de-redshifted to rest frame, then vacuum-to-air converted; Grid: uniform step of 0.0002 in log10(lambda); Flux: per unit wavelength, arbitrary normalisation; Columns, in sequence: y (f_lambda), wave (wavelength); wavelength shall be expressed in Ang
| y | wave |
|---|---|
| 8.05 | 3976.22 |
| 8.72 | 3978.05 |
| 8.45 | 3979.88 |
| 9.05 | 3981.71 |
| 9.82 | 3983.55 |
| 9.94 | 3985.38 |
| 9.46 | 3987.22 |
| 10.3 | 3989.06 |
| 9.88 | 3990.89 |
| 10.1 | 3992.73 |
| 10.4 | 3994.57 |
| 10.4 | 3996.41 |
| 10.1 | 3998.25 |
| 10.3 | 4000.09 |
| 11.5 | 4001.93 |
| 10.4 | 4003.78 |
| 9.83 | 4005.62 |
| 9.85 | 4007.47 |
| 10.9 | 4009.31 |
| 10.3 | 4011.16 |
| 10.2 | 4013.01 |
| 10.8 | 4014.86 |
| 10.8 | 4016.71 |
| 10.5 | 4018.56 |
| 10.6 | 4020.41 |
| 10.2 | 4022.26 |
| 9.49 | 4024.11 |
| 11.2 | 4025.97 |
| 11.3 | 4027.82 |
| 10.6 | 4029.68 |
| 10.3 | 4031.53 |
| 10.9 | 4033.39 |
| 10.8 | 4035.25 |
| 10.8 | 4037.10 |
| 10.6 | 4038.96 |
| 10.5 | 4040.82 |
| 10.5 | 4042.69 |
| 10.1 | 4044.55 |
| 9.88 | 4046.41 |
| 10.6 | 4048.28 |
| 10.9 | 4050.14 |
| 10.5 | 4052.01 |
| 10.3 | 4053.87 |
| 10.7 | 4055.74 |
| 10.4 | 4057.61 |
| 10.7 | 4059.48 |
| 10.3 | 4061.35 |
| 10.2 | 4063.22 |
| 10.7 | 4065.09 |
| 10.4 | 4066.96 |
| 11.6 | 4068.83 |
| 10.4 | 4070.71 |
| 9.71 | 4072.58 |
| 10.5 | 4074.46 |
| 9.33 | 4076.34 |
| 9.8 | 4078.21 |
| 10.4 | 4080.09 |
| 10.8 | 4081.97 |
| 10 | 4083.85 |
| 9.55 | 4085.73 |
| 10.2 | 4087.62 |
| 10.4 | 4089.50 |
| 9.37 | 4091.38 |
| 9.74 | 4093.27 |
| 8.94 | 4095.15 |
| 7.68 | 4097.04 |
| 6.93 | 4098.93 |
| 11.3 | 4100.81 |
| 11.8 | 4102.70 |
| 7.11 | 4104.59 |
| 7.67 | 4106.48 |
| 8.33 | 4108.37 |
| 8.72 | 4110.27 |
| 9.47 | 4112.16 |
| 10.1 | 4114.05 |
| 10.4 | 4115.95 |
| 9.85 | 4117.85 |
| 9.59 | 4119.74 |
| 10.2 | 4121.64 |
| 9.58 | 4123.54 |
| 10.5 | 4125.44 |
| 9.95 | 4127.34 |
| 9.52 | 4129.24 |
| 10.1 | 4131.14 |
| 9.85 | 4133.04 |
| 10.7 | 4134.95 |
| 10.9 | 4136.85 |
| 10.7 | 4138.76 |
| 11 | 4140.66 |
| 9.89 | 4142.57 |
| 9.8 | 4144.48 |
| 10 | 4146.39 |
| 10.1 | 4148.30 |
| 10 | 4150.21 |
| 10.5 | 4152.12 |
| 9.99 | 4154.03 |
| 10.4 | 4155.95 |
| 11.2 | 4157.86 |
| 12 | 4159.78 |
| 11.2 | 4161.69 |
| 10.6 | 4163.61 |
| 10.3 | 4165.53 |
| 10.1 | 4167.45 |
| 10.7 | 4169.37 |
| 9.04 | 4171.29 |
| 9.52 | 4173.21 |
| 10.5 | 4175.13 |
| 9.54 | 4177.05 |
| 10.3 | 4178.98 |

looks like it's 2.2 Ang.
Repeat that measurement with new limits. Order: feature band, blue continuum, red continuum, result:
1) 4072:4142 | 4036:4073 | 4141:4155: 3.5 Ang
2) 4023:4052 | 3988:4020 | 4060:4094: -0.7 Ang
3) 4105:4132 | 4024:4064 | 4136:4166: 2.6 Ang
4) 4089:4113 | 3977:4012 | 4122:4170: 2.9 Ang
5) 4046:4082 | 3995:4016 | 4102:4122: -2.1 Ang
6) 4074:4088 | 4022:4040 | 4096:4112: -1.1 Ang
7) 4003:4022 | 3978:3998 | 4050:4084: -0.9 Ang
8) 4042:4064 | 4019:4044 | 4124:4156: 0.2 Ang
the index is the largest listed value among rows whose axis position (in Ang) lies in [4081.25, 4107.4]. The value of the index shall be 11.8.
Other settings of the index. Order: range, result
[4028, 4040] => 10.9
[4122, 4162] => 12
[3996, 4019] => 11.5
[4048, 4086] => 11.6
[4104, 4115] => 10.1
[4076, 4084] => 10.8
